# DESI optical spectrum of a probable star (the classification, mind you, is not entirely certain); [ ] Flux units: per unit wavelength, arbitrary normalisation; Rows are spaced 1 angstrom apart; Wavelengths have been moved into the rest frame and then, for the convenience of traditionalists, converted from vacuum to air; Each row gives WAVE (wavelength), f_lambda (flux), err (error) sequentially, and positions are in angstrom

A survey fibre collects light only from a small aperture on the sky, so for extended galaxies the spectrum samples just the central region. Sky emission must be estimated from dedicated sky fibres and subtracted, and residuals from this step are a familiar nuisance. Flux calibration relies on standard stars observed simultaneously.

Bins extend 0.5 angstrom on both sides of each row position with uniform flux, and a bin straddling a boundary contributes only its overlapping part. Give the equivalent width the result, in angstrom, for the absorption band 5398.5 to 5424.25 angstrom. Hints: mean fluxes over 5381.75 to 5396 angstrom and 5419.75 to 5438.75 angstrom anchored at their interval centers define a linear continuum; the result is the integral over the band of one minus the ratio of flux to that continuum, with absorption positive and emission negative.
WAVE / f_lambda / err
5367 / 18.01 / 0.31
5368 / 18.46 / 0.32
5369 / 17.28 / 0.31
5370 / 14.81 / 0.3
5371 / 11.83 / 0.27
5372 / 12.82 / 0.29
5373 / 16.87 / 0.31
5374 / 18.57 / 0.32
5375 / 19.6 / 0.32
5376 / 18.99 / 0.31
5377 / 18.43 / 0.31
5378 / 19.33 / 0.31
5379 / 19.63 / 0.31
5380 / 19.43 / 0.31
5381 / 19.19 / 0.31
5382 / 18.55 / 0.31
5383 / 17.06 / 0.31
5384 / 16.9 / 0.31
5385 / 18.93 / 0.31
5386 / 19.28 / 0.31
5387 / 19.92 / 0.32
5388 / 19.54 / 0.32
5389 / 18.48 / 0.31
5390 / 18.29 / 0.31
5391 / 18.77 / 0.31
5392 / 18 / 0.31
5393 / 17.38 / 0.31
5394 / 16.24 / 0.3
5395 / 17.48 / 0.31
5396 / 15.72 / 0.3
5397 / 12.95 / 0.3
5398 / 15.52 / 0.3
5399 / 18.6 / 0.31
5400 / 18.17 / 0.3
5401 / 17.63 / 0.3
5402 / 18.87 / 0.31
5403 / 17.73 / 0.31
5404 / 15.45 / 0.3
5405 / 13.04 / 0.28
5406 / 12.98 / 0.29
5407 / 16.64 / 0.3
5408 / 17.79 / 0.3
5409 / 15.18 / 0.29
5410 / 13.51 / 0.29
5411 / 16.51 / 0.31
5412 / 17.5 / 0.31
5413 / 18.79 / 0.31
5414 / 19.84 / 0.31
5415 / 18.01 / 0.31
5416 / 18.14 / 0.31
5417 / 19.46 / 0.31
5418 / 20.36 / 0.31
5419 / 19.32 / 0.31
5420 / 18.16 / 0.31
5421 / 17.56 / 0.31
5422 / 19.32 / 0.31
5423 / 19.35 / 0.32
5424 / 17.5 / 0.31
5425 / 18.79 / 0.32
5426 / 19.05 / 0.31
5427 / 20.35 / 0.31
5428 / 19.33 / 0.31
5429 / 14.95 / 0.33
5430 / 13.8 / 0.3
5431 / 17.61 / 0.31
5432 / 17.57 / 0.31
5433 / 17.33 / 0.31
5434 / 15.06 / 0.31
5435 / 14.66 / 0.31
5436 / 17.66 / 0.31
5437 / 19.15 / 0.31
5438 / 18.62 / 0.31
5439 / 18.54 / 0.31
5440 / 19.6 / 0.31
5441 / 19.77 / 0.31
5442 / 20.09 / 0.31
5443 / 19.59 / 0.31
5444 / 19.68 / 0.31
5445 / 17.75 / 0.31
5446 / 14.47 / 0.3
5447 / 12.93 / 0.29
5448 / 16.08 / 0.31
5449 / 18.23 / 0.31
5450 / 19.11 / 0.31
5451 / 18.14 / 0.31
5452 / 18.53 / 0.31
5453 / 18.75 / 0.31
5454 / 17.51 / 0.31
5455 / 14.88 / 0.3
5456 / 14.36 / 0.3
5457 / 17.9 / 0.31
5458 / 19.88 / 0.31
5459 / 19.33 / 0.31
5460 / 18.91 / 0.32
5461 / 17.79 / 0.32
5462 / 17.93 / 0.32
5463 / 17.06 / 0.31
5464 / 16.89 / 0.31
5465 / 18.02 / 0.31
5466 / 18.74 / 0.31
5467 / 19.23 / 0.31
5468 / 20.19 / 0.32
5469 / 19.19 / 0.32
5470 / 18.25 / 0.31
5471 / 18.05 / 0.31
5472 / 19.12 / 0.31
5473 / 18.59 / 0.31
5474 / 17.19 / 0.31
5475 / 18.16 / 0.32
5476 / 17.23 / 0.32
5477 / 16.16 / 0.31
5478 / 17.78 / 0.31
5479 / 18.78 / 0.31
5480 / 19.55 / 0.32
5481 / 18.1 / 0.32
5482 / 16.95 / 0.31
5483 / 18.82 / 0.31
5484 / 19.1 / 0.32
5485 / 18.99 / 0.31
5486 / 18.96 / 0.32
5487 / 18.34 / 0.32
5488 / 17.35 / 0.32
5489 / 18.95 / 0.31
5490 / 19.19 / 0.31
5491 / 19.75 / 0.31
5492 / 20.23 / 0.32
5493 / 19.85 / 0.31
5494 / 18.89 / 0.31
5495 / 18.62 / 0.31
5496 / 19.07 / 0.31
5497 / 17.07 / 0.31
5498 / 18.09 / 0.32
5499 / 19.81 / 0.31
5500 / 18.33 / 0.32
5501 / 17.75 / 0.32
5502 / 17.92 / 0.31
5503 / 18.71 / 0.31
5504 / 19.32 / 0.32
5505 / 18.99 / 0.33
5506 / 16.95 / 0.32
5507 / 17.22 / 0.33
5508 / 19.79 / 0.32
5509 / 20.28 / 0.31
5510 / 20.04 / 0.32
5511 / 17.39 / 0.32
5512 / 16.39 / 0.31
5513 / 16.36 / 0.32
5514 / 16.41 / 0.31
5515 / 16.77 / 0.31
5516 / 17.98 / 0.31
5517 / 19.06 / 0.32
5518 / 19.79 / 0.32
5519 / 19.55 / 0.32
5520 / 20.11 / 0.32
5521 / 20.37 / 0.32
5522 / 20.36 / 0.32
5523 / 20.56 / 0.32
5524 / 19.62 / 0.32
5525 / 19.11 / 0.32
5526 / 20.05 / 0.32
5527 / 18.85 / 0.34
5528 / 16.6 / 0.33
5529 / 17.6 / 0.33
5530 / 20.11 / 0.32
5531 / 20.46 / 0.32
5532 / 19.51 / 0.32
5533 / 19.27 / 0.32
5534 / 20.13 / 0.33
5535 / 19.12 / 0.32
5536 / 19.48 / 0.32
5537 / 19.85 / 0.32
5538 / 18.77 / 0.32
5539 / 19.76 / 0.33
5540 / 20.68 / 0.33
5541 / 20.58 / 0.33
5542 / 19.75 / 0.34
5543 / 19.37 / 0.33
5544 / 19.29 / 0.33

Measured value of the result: 0.5 angstrom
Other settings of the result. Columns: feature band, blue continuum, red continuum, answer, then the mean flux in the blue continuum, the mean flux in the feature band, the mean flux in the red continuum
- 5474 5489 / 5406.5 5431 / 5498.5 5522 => 0.1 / 17.9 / 18.2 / 18.5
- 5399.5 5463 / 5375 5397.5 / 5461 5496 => 2.4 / 18.1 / 17.6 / 18.5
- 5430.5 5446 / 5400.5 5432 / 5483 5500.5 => -0.1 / 17.5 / 18.1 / 18.9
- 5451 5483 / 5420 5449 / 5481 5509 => 0.3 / 17.7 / 18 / 18.6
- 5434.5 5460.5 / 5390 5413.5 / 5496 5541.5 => -0.5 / 16.6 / 17.9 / 18.9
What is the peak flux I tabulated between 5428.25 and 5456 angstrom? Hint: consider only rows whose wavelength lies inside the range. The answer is 20.09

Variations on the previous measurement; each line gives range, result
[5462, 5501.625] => 20.23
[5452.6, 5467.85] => 19.88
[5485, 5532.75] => 20.56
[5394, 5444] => 20.36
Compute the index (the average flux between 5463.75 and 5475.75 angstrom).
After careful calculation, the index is 18.5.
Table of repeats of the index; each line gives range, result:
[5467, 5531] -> 18.6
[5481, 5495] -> 18.8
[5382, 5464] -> 17.6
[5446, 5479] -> 17.8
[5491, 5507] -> 18.6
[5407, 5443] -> 18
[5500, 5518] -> 18.1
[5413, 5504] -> 18.2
